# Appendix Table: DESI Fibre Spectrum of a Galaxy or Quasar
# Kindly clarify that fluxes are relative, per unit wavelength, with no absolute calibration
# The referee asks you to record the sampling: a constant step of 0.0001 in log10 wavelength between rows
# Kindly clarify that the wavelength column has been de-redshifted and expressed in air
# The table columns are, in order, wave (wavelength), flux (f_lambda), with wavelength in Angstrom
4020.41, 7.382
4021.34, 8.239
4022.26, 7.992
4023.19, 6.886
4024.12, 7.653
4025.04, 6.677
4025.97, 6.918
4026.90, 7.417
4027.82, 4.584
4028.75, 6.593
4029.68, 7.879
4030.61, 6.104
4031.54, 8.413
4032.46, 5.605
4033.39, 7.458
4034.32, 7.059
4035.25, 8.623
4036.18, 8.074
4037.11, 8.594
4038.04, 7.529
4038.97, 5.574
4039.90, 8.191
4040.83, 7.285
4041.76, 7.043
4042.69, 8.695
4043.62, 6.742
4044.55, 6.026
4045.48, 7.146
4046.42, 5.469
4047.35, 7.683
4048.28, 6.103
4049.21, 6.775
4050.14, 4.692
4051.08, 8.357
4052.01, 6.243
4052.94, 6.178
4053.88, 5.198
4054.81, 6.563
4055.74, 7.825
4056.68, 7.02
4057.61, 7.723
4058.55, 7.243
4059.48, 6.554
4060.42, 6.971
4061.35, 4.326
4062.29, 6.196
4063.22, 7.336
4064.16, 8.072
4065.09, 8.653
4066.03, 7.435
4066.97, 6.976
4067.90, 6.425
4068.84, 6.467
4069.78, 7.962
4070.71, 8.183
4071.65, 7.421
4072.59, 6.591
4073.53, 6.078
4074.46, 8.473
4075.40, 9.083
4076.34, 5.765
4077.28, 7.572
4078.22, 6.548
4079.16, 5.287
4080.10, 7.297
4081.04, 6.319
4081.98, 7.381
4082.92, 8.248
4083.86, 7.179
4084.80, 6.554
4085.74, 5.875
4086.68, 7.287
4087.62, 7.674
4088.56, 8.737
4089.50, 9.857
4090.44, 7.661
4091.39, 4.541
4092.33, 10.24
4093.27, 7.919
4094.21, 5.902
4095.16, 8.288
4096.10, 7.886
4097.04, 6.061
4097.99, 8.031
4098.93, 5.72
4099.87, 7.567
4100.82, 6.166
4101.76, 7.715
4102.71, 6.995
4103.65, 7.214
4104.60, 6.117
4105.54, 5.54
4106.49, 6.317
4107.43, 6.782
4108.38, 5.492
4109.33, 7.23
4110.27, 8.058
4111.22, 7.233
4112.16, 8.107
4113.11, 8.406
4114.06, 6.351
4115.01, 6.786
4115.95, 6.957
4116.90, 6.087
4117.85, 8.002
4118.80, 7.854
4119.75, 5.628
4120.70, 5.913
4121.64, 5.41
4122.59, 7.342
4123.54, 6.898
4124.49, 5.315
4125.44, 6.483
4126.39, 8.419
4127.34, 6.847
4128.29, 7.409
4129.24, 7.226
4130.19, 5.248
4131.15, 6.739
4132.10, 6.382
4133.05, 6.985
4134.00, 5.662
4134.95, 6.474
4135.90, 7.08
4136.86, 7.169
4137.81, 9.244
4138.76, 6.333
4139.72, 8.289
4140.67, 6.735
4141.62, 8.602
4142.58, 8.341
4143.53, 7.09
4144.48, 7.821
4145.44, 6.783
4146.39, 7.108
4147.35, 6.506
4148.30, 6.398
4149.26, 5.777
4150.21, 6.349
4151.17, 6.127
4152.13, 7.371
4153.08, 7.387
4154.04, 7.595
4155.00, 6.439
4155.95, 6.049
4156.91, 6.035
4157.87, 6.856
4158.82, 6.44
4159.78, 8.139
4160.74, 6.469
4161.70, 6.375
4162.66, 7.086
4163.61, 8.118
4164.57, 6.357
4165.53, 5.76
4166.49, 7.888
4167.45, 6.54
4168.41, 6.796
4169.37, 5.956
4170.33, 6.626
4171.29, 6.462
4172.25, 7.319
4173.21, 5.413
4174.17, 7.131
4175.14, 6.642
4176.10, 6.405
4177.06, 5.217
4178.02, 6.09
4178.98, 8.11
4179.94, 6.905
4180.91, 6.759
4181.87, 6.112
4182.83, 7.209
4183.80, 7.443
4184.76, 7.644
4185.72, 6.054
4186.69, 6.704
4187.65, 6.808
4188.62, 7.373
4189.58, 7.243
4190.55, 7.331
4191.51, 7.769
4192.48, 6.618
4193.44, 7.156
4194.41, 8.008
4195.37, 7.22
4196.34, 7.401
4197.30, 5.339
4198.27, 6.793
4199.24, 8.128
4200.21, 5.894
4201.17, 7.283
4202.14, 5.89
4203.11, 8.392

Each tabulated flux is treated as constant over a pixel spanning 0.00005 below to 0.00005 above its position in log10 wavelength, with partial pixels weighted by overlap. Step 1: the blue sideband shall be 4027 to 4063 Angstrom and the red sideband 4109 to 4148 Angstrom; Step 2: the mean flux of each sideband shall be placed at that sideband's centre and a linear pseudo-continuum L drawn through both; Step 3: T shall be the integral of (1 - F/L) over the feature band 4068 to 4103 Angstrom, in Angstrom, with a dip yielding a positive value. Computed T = -1.5 Angstrom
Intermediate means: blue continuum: 6.86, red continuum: 7.04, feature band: 7.25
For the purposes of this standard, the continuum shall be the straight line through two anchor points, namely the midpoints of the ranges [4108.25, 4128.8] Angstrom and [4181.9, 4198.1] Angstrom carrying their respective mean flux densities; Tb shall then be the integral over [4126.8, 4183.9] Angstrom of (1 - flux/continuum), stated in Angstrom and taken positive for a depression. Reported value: 1.3 Angstrom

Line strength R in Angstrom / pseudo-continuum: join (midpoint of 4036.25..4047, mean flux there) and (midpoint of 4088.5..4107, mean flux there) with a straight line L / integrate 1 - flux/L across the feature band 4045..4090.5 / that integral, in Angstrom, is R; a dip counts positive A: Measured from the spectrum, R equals 0.91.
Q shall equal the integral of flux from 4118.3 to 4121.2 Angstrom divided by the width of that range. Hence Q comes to 6.47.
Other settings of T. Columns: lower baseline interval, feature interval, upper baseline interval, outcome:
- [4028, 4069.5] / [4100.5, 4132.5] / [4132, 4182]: 0.5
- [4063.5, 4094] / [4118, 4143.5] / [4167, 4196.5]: 0.6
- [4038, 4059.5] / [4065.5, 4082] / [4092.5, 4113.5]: -0.3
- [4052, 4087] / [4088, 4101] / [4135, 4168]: -1.0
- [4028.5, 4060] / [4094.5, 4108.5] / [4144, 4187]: 0.1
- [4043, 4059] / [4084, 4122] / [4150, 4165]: -1.8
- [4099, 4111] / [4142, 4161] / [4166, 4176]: -0.5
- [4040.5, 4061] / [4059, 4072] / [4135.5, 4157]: -0.5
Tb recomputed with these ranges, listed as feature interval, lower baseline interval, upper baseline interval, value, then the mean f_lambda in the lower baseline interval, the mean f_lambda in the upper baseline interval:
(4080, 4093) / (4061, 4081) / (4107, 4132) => -1.0 Angstrom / 7.05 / 6.85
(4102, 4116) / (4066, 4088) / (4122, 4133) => -0.1 Angstrom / 7.08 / 6.75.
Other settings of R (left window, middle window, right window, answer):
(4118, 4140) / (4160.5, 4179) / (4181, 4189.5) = 0.78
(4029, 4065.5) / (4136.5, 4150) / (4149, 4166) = -1.05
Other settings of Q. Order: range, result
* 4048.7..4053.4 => 6.45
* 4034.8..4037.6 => 8.42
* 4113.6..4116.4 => 6.71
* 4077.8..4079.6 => 5.91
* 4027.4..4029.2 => 5.6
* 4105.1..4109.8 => 6.27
